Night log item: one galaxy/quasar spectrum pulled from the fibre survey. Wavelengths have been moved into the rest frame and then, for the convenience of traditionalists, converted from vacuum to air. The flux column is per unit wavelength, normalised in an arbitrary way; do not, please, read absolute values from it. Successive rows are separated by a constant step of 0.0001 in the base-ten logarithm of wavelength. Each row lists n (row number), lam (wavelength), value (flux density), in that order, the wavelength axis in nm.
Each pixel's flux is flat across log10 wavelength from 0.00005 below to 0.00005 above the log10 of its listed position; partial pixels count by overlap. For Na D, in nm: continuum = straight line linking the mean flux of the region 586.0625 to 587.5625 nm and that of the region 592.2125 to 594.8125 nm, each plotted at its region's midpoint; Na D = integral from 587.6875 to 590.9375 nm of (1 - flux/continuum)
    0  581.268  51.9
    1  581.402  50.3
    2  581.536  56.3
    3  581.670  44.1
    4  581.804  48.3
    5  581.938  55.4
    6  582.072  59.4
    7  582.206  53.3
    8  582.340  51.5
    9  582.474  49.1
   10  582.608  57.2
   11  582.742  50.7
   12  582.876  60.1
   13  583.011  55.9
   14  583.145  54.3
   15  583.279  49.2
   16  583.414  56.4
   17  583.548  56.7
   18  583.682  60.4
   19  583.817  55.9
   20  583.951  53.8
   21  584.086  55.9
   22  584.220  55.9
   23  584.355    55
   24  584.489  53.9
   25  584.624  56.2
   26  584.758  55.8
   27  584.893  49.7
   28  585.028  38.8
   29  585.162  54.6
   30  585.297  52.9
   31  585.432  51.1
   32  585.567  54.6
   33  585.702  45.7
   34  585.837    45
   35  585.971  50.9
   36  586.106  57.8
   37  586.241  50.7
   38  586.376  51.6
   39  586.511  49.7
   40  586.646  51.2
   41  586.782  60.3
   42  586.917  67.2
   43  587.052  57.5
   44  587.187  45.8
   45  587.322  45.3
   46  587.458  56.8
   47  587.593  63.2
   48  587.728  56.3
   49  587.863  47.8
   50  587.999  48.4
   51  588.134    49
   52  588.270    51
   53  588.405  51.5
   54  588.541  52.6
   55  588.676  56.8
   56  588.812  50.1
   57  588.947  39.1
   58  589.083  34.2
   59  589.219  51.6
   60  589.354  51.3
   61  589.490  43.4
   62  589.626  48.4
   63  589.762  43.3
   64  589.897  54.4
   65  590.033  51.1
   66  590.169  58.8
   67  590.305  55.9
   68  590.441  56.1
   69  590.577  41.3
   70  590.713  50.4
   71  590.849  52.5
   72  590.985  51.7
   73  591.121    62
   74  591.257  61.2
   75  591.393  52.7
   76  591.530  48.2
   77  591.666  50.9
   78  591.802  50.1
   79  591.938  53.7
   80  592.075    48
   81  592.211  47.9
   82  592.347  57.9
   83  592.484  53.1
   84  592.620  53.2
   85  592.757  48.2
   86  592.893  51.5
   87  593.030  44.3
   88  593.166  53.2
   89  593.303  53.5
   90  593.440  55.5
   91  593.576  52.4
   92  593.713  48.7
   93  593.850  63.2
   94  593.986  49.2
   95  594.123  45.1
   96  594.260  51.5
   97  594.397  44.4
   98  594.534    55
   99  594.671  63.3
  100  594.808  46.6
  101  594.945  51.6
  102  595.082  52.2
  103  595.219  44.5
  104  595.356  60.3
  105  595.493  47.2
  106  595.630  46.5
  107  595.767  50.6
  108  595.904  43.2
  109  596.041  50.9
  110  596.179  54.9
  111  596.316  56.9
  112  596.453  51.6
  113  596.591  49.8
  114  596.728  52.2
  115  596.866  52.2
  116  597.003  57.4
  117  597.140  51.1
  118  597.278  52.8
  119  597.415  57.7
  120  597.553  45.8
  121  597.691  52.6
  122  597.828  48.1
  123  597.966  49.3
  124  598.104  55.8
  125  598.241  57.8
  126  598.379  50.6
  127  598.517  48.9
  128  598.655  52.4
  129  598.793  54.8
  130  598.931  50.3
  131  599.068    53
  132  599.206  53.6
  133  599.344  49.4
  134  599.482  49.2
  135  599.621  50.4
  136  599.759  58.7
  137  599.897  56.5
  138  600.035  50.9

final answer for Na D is 0.220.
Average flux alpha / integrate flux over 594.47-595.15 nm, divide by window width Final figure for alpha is 53.7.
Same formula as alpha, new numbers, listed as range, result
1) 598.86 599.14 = 51.8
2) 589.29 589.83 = 46.6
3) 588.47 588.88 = 53.2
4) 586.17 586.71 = 50.8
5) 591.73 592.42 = 51.5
